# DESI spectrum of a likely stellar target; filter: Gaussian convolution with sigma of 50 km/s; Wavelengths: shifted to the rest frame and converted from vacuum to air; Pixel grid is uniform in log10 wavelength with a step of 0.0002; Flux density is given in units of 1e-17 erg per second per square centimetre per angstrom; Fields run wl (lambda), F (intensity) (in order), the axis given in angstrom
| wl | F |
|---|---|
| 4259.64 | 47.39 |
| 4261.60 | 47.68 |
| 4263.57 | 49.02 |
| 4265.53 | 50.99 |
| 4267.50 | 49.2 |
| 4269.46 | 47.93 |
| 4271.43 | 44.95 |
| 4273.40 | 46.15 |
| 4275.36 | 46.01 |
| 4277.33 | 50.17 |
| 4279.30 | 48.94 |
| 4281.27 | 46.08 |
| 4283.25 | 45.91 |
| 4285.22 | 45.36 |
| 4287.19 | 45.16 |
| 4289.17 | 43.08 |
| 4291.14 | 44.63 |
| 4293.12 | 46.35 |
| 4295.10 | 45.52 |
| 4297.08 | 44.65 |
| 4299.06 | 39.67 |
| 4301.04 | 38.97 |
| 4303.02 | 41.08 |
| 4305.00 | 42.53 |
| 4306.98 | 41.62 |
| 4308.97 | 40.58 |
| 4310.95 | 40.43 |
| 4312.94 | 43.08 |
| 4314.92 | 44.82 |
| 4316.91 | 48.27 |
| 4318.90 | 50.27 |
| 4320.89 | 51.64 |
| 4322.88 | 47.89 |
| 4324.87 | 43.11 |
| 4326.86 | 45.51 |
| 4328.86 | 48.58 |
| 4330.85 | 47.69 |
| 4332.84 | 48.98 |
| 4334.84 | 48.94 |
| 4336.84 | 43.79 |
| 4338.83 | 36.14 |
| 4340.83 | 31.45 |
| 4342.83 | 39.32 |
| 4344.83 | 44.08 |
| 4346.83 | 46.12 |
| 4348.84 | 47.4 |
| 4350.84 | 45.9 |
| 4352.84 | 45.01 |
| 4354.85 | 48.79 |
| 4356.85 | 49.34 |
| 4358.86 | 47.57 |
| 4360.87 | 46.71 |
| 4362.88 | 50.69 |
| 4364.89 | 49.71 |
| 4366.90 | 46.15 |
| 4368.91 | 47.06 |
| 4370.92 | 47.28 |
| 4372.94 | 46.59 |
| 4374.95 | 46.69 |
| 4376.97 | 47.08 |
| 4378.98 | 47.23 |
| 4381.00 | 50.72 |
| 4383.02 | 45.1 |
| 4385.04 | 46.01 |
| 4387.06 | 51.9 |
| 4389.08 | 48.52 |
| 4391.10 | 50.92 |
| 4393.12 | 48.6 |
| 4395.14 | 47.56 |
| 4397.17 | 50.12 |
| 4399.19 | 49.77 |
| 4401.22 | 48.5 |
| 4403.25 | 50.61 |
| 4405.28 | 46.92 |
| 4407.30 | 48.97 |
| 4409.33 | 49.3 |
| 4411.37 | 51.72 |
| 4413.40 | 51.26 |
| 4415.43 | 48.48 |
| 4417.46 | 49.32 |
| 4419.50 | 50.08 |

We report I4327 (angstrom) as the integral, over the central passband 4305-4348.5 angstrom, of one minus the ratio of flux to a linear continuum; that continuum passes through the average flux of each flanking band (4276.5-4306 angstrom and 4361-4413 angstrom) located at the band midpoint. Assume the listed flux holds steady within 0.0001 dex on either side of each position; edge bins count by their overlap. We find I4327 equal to 1.5 angstrom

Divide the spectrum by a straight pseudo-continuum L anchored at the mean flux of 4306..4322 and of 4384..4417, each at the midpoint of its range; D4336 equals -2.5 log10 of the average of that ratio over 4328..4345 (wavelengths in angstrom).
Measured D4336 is 0.074 mag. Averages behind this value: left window 45.1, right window 49.3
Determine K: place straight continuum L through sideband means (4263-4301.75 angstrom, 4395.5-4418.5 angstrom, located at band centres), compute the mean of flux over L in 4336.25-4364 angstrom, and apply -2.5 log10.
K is 0.08 mag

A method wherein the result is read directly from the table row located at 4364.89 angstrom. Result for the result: 49.71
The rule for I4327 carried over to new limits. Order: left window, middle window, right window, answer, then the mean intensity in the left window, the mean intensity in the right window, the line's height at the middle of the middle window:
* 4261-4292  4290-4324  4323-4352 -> 0.99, 47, 44.2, 45.6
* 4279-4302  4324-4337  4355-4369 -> -0.08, 44.4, 48.3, 46.6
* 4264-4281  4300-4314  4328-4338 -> 1.90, 48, 47.4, 47.7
